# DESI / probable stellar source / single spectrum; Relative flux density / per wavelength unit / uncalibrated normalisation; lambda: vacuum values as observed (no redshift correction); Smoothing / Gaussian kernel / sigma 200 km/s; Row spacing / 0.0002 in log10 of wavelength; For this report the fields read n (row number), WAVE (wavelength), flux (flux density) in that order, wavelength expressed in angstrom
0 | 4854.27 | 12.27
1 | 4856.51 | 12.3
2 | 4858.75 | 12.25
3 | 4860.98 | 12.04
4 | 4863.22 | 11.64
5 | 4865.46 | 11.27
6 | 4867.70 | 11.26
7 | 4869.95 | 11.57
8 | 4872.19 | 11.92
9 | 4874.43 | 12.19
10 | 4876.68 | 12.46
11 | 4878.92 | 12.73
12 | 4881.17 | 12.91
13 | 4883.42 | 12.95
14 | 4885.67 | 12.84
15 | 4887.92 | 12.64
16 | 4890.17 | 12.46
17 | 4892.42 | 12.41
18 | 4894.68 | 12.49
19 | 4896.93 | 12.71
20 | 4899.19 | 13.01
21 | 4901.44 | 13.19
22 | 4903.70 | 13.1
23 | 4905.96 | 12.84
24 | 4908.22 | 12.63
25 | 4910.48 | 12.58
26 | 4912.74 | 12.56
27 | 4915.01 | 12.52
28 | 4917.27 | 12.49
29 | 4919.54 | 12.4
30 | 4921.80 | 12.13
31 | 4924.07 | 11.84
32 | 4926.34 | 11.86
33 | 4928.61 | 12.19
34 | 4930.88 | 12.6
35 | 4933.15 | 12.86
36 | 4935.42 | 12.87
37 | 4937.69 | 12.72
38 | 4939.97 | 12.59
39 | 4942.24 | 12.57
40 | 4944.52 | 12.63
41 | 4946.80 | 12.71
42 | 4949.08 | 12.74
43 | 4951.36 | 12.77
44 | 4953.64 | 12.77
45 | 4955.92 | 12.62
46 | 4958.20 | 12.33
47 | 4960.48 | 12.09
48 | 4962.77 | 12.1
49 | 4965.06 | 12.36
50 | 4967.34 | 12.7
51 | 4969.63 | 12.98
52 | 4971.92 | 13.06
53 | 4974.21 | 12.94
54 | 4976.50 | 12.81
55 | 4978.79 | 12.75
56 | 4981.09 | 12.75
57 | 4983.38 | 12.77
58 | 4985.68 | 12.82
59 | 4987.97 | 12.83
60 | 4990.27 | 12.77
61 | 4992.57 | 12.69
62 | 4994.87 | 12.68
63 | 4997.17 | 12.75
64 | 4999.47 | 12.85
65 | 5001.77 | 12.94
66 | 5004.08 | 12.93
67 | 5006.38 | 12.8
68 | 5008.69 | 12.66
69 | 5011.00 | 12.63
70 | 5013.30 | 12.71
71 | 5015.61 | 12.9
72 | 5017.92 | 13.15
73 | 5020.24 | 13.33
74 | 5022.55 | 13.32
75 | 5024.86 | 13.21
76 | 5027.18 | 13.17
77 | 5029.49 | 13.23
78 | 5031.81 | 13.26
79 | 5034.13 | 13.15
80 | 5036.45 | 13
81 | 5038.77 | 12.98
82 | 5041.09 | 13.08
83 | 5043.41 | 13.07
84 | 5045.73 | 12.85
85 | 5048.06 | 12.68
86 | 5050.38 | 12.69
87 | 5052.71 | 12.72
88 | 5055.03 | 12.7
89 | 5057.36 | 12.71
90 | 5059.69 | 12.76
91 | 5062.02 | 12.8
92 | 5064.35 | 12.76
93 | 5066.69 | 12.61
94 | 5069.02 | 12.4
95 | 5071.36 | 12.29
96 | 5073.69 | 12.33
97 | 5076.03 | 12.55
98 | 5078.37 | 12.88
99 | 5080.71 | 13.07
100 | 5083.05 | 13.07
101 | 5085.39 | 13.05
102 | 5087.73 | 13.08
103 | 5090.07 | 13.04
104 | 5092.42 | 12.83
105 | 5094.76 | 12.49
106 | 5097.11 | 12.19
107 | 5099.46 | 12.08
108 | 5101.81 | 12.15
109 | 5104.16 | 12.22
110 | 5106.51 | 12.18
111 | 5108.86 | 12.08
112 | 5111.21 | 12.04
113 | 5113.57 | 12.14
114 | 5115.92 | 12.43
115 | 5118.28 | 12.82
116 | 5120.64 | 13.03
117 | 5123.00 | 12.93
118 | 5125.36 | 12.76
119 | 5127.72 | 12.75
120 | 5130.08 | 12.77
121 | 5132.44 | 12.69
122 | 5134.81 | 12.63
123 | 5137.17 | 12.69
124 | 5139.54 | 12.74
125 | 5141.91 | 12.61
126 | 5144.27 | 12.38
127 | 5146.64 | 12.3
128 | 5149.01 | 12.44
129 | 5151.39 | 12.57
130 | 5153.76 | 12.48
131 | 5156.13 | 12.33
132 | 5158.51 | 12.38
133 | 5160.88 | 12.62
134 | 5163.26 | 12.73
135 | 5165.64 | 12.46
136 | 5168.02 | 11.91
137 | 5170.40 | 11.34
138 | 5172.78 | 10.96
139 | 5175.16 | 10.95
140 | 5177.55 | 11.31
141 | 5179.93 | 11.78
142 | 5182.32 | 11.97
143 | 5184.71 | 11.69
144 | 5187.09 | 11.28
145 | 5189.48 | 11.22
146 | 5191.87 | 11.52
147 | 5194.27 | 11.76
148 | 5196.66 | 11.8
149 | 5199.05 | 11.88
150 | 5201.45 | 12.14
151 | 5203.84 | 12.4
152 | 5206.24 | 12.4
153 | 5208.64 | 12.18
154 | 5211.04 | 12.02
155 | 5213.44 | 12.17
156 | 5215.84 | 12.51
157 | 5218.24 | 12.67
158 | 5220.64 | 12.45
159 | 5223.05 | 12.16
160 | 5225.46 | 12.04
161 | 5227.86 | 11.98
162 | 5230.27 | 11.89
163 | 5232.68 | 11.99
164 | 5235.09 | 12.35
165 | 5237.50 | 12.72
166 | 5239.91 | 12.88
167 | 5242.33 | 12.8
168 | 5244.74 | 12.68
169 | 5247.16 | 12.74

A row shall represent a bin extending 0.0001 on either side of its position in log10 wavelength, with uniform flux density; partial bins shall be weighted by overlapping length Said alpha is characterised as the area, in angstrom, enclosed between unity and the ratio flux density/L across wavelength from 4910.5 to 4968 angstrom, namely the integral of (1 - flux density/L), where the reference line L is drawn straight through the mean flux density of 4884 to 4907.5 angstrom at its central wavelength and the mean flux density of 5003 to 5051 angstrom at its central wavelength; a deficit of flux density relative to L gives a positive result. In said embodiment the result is 1.6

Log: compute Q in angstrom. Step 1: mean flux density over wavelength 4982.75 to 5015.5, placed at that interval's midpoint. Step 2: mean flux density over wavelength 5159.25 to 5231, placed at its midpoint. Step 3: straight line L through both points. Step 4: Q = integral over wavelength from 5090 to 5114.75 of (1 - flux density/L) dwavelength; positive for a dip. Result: 0.1 angstrom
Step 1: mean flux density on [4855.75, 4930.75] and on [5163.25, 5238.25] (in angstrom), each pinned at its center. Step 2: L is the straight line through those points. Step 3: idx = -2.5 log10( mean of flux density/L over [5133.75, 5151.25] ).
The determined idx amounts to -0.05 mag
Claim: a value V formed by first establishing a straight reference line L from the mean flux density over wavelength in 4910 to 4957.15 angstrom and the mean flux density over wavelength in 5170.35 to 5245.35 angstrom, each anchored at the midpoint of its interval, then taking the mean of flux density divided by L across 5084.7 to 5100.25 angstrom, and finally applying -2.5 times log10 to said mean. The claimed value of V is -0.040 mag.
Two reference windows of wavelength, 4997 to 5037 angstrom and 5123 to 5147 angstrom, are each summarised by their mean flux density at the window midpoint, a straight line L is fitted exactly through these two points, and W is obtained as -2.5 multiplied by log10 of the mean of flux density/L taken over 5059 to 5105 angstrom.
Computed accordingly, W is 0.02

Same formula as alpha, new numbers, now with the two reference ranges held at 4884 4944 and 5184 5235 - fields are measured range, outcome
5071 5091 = -0.9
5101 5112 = 0.1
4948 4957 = -0.2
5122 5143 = -1.0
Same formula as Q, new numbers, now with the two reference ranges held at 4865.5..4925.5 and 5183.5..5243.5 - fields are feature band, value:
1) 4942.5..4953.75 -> -0.27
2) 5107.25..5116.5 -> 0.05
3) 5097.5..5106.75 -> 0.06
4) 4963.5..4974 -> -0.32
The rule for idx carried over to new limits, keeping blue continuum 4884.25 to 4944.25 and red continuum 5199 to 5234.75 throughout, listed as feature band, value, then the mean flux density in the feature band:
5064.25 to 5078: -0.009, 12.5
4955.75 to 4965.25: 0.023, 12.3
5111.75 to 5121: -0.017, 12.5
